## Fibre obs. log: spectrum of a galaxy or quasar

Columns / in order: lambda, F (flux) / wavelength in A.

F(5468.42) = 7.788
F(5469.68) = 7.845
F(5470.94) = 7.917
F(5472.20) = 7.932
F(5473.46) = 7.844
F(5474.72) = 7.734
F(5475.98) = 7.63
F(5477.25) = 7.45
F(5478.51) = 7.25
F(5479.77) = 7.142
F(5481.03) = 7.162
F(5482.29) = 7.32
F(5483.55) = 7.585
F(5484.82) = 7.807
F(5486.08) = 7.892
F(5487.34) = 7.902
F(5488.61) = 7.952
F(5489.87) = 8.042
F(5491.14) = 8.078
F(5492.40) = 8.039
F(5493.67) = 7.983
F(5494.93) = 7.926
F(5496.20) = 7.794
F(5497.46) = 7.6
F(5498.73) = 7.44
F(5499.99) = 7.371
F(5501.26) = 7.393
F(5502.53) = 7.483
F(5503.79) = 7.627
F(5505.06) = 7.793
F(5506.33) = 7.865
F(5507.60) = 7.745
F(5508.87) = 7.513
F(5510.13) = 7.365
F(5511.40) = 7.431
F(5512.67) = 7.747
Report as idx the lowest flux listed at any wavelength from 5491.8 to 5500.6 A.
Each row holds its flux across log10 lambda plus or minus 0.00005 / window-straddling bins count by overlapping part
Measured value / 7.371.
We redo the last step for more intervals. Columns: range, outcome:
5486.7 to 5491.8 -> 7.902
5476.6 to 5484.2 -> 7.142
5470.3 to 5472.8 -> 7.917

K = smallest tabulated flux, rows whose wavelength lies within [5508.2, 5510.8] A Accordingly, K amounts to 7.365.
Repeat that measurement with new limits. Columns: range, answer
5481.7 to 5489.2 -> 7.32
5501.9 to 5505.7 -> 7.483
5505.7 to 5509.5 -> 7.513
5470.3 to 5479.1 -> 7.25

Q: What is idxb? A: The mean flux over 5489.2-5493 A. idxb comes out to 8.06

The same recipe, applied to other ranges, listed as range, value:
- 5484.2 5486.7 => 7.86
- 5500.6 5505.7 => 7.57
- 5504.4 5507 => 7.81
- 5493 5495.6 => 7.94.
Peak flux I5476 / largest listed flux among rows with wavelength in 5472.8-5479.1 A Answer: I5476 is 7.844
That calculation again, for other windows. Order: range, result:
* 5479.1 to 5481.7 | 7.162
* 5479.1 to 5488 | 7.902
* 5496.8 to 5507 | 7.865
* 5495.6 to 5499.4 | 7.794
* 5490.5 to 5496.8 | 8.078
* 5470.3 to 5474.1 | 7.932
